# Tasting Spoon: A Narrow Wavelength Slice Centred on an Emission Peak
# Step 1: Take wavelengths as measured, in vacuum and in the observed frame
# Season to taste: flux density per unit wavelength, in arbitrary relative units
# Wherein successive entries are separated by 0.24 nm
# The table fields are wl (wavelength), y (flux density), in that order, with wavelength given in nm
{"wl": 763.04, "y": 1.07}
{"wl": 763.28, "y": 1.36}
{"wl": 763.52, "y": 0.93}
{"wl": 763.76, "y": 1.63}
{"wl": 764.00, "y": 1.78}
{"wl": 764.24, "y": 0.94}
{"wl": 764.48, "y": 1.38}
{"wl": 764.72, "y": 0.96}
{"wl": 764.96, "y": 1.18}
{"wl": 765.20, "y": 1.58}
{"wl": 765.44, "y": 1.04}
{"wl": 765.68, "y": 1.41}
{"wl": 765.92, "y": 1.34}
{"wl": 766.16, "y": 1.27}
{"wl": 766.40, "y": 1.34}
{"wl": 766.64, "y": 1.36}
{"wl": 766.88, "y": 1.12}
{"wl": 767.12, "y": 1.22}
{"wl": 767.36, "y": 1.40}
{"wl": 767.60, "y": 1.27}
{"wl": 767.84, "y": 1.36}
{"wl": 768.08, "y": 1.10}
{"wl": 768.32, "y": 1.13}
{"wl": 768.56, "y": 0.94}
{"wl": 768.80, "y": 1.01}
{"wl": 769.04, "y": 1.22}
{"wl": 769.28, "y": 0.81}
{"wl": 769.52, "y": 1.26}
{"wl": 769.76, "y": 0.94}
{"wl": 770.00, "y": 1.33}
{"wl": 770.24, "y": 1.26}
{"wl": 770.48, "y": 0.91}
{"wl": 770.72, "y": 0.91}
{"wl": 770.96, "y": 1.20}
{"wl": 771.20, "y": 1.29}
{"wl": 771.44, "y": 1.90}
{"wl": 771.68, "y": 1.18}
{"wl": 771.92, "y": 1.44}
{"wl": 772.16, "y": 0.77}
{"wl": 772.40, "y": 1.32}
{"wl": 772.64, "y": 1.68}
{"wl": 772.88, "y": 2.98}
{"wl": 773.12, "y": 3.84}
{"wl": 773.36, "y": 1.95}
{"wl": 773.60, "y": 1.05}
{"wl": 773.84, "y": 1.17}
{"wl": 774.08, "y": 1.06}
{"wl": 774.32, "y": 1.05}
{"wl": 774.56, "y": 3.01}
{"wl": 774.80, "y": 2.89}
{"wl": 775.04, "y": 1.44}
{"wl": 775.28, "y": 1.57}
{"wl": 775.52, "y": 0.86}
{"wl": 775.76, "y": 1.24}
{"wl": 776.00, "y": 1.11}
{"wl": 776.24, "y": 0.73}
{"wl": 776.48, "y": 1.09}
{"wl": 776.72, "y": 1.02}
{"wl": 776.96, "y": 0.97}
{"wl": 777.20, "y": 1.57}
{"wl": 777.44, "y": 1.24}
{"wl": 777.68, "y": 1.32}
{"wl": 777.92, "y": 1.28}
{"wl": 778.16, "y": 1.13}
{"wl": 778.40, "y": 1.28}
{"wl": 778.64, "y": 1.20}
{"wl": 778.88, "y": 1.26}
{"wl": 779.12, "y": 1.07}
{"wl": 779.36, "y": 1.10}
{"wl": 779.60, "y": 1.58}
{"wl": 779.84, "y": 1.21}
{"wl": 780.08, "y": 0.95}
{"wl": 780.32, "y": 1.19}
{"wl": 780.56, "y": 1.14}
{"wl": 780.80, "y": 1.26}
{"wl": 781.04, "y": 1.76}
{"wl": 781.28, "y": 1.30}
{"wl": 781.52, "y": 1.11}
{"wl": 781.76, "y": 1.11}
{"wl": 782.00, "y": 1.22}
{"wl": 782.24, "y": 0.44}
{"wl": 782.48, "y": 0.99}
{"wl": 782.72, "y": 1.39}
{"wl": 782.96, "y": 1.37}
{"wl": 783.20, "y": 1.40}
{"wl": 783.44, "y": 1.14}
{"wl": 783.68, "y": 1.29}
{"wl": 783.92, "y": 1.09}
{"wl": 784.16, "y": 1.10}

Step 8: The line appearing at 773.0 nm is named [S II]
